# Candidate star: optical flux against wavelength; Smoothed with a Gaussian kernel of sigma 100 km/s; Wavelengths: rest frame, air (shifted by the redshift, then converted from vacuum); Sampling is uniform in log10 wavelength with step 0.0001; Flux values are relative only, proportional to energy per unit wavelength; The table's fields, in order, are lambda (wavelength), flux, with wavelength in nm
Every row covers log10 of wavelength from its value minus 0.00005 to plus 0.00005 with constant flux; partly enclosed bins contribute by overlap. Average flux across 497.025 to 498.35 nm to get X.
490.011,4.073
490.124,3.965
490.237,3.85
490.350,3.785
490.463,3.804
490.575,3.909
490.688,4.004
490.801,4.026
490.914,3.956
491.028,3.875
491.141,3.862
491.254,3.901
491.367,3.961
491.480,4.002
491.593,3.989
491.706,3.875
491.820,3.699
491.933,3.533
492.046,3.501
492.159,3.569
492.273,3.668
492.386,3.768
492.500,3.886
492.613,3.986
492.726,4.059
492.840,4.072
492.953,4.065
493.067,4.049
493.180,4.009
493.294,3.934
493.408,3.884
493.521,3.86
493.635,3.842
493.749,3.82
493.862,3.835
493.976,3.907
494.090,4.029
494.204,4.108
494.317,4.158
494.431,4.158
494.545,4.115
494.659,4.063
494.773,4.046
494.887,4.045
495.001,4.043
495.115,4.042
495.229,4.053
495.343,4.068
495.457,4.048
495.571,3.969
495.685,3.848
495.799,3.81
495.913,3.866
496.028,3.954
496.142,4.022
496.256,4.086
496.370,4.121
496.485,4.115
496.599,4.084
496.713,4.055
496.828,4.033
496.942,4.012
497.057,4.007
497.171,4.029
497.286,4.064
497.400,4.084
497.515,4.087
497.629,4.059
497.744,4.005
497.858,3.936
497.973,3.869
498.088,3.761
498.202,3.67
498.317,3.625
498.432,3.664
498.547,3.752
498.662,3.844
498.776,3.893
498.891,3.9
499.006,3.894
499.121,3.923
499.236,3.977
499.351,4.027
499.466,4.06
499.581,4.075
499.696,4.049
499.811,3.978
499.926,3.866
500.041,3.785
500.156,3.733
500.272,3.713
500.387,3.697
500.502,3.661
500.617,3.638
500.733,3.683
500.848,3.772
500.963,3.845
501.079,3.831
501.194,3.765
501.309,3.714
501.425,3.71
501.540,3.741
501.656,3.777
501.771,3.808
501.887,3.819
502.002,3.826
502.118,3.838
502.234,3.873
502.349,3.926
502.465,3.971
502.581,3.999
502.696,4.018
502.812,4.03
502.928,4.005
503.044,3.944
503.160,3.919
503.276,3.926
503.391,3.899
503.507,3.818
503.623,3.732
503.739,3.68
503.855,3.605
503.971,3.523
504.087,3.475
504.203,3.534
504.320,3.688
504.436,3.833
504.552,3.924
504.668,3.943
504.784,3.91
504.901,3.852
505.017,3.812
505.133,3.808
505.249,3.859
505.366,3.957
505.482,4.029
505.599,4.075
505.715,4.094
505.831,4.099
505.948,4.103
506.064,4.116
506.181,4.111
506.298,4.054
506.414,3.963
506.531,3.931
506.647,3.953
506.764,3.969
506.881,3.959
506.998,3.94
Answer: 3.94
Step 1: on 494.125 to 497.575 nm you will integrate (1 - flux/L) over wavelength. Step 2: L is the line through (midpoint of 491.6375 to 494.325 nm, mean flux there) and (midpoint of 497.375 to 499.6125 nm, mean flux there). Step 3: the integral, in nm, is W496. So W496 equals -0.134 nm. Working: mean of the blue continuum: 3.88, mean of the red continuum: 3.9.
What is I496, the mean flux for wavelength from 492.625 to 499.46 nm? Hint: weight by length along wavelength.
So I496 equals 3.97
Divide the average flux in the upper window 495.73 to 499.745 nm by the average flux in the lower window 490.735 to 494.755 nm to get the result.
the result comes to 1.01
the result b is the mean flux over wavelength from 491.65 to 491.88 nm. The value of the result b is 3.77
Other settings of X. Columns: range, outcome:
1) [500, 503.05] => 3.82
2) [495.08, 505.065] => 3.88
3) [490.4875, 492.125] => 3.86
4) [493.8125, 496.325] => 4.01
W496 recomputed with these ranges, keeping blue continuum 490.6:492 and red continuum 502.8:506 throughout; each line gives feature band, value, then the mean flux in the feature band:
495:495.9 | -0.023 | 3.98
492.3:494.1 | -0.023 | 3.93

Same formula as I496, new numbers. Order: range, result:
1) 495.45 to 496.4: 3.96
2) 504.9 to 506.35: 4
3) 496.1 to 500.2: 3.95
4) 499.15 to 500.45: 3.9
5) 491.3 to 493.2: 3.86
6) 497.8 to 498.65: 3.76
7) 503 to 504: 3.79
